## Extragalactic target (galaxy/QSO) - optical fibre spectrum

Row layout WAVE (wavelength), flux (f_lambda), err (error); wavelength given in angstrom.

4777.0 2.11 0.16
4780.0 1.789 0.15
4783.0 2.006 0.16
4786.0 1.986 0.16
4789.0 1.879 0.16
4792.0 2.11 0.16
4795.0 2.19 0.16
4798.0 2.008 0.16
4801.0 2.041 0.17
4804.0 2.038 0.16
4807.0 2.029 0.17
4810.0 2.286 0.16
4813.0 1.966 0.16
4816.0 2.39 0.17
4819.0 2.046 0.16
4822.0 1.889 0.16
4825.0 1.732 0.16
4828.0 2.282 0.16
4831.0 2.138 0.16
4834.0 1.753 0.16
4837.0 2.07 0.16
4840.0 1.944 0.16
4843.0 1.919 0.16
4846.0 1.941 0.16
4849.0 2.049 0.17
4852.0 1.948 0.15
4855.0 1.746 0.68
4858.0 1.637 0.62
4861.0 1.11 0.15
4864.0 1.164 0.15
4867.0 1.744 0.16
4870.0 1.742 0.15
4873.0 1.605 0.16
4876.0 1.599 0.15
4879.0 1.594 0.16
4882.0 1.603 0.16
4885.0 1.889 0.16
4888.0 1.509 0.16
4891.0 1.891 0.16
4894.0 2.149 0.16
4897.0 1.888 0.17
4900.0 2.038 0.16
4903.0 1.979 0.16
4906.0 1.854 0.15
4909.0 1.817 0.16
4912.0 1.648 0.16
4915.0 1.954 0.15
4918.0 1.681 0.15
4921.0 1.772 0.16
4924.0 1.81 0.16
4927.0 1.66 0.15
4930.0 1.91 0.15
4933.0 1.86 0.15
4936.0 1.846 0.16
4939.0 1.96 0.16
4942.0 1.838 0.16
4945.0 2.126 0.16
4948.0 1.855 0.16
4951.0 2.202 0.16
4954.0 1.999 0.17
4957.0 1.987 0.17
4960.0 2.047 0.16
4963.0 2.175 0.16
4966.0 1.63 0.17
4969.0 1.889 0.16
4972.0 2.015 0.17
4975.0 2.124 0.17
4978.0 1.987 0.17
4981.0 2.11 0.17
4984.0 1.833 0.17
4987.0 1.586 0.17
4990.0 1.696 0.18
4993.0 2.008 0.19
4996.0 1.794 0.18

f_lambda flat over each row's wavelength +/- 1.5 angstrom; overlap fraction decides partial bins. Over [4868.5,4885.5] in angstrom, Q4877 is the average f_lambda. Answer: 1.66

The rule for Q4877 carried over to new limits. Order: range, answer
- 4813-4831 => 2.07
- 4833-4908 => 1.78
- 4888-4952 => 1.88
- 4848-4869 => 1.62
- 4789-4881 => 1.89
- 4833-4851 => 1.95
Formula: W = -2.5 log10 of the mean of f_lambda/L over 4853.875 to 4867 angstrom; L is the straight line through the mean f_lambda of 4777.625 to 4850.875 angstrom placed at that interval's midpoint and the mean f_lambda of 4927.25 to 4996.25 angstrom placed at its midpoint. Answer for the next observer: 0.35 mag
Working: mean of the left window 2.02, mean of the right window 1.93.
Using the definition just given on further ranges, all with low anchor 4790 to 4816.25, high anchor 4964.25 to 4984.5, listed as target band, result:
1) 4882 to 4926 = 0.10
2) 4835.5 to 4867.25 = 0.17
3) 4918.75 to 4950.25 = 0.07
